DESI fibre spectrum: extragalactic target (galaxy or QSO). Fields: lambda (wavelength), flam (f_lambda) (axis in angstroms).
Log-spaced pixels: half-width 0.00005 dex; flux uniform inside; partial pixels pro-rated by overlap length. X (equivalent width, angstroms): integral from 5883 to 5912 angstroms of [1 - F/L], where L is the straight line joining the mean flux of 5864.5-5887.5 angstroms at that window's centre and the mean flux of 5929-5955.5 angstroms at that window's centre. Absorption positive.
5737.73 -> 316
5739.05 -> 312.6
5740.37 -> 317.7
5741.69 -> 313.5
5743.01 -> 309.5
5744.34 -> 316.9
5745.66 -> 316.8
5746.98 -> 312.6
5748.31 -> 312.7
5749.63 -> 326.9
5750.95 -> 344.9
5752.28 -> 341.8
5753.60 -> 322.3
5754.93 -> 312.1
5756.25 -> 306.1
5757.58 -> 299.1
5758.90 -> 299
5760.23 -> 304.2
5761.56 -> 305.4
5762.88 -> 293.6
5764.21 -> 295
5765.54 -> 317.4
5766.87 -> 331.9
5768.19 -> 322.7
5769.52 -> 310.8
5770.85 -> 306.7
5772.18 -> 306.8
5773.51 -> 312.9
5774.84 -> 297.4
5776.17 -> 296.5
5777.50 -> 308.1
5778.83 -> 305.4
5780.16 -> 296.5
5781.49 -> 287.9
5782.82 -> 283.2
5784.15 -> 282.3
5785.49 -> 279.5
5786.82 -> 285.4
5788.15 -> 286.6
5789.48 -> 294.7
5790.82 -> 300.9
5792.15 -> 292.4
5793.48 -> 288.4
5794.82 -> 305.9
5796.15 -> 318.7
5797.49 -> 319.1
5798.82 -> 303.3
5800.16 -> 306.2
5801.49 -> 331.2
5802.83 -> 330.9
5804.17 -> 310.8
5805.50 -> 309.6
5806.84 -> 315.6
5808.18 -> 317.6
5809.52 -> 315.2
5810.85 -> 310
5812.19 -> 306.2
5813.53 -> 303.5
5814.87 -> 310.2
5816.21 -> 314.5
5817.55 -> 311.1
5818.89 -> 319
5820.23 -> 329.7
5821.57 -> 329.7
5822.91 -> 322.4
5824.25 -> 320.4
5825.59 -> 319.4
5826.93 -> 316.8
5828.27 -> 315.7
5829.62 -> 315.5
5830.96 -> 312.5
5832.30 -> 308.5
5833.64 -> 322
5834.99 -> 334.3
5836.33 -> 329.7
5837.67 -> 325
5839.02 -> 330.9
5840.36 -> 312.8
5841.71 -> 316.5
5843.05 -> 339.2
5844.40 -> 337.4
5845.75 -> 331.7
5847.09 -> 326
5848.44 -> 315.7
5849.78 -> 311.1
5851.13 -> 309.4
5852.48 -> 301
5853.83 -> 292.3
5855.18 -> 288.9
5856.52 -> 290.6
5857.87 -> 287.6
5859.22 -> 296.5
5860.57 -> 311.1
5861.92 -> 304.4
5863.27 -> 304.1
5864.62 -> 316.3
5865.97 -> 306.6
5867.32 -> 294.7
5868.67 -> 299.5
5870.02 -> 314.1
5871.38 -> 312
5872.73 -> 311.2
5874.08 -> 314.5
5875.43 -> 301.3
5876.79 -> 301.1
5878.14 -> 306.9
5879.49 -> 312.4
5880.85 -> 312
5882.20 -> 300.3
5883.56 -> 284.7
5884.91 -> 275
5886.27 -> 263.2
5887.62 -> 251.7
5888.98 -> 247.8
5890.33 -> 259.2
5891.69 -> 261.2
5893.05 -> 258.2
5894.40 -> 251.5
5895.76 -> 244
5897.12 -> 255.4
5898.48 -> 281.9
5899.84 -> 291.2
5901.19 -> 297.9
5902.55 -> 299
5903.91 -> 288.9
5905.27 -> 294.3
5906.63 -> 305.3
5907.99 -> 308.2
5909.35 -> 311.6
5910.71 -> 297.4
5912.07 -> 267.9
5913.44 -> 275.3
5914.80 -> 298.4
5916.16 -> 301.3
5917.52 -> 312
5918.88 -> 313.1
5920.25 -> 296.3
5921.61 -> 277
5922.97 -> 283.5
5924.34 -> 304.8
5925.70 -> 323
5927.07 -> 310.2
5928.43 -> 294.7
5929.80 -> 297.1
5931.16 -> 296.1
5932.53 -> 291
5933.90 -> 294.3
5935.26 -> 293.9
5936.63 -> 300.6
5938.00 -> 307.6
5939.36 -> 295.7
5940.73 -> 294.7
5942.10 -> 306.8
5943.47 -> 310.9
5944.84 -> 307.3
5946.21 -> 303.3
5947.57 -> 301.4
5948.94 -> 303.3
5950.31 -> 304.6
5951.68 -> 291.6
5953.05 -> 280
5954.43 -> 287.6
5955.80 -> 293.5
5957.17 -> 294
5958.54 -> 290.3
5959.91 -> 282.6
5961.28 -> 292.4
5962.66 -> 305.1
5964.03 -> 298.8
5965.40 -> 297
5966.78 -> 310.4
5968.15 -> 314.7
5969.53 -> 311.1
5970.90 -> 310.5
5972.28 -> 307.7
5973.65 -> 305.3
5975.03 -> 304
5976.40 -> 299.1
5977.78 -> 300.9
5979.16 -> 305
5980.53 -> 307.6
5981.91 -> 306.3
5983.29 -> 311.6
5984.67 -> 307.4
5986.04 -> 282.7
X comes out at 2.14 angstroms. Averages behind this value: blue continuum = 300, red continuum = 298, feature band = 277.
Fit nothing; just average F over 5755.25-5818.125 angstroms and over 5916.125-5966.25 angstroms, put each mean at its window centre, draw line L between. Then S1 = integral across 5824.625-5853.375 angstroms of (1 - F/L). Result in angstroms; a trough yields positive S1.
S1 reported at -1.7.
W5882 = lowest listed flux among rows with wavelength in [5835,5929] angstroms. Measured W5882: 244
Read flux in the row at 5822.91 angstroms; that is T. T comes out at 322.4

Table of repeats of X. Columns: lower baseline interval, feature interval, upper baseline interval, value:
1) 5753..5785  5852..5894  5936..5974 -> 1.31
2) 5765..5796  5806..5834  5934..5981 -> -1.45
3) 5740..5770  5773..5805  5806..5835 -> 1.46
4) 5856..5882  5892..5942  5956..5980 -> 1.88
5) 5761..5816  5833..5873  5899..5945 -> -1.41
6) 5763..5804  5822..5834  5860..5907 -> -0.81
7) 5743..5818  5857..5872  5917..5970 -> -0.03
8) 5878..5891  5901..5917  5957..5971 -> -0.50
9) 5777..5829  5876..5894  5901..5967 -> 1.33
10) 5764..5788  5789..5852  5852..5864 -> -3.62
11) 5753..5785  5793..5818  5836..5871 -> -0.42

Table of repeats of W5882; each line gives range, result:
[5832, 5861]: 287.6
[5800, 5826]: 303.5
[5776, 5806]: 279.5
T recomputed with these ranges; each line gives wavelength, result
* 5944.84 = 307.3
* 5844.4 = 337.4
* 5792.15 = 292.4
